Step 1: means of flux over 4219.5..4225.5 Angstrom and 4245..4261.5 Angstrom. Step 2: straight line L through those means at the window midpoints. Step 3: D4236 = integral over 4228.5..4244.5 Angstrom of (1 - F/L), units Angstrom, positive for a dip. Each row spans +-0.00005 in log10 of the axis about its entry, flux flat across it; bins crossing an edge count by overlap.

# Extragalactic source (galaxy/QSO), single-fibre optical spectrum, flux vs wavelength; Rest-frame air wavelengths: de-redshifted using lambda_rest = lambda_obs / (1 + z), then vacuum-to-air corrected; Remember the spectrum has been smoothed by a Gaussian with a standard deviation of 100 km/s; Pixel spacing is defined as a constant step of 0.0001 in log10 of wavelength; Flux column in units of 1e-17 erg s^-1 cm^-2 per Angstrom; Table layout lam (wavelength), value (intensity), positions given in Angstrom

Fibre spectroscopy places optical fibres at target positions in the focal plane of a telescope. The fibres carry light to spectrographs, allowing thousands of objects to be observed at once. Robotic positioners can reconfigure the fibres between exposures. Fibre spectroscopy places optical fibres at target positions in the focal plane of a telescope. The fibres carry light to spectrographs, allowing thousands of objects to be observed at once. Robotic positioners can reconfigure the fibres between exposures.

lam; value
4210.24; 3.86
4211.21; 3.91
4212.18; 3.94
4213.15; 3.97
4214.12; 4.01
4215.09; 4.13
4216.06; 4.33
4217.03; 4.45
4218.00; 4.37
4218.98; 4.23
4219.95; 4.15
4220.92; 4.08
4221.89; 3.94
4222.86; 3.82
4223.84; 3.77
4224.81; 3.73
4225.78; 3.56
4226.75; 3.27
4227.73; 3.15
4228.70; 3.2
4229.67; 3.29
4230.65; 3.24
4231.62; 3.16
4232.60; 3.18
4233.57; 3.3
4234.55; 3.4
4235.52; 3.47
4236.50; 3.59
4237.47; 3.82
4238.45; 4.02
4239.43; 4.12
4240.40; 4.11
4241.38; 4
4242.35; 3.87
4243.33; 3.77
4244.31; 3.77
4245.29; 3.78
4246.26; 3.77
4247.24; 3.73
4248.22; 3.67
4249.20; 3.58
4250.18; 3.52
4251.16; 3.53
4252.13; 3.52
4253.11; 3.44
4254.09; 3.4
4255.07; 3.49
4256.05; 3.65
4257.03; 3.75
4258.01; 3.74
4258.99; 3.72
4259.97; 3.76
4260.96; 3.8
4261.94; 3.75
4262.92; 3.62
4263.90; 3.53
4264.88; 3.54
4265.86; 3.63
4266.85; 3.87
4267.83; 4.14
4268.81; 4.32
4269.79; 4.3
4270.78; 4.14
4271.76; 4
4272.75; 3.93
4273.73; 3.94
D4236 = 0.7 Angstrom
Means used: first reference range 3.9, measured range 3.61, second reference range 3.64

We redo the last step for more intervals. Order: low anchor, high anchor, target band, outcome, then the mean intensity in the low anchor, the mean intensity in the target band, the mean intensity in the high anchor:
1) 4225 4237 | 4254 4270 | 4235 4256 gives -1.08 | 3.33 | 3.71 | 3.77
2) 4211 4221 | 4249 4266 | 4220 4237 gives 2.11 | 4.15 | 3.5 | 3.61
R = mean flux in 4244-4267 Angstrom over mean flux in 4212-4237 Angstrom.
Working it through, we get 1.0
